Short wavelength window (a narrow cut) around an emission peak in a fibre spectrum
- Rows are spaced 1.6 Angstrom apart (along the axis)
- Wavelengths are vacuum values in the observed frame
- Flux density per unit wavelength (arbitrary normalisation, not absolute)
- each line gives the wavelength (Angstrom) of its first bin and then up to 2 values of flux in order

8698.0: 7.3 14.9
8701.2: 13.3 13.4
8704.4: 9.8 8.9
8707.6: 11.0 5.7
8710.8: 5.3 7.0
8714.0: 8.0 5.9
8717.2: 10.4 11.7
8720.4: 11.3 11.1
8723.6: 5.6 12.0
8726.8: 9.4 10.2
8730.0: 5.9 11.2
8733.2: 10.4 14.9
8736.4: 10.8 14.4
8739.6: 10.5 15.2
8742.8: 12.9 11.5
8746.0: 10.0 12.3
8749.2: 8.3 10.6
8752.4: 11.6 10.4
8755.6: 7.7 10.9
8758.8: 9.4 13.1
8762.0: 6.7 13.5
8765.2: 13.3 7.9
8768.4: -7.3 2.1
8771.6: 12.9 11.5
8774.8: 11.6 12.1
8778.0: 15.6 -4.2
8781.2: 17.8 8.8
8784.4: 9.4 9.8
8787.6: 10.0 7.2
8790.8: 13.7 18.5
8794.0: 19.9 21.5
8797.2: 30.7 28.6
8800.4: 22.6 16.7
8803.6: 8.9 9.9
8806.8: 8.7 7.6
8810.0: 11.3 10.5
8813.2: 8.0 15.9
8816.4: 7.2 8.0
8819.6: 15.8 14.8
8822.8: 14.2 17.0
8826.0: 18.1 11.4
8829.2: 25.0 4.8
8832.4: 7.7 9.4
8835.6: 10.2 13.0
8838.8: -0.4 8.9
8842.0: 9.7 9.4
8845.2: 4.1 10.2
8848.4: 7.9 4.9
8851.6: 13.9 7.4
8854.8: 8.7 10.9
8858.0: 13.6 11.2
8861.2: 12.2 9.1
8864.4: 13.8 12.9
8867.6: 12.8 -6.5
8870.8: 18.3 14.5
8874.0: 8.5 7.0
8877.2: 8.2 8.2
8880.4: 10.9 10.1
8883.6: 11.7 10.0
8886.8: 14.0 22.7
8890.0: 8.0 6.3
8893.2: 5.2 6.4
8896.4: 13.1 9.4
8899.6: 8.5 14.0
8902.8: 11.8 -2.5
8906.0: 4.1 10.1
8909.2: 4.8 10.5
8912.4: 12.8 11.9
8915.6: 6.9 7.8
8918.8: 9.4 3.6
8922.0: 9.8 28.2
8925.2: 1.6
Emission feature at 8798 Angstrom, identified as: H-alpha 6563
